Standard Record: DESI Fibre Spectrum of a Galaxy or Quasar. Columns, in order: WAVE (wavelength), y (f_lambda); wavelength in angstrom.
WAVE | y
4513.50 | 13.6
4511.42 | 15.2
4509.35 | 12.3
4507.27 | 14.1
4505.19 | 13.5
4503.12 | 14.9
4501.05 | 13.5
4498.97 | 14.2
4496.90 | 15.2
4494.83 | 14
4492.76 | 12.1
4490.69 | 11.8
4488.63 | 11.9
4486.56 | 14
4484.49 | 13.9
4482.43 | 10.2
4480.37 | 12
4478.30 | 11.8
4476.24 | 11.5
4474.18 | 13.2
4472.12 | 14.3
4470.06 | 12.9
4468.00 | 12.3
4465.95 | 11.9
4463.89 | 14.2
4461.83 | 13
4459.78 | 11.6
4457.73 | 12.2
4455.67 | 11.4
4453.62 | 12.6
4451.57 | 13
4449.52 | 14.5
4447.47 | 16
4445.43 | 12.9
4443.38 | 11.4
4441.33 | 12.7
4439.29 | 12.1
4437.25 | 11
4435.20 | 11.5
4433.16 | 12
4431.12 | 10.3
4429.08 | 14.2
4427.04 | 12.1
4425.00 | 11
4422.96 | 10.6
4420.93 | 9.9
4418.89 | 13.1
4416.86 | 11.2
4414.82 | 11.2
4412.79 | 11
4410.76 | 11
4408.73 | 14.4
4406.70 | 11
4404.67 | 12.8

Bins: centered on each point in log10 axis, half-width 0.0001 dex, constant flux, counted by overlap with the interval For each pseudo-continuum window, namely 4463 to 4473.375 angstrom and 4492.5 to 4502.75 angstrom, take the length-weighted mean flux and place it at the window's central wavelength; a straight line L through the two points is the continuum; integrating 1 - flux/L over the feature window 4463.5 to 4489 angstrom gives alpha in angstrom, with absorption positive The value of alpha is 1.42 angstrom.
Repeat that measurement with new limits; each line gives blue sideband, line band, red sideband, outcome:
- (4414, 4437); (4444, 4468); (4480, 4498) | -1.62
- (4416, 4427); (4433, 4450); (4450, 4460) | -1.07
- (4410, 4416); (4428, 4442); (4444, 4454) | 0.84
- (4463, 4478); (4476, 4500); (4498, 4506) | 1.35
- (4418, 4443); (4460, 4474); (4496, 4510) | -0.19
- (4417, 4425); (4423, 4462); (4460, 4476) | -1.12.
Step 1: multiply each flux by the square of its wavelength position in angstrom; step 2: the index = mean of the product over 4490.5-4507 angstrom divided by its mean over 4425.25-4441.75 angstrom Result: 1.19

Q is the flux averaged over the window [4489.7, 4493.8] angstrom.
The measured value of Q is 11.9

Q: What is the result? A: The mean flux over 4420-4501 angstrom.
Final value 12.5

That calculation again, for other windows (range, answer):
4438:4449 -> 13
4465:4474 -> 12.9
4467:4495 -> 12.5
